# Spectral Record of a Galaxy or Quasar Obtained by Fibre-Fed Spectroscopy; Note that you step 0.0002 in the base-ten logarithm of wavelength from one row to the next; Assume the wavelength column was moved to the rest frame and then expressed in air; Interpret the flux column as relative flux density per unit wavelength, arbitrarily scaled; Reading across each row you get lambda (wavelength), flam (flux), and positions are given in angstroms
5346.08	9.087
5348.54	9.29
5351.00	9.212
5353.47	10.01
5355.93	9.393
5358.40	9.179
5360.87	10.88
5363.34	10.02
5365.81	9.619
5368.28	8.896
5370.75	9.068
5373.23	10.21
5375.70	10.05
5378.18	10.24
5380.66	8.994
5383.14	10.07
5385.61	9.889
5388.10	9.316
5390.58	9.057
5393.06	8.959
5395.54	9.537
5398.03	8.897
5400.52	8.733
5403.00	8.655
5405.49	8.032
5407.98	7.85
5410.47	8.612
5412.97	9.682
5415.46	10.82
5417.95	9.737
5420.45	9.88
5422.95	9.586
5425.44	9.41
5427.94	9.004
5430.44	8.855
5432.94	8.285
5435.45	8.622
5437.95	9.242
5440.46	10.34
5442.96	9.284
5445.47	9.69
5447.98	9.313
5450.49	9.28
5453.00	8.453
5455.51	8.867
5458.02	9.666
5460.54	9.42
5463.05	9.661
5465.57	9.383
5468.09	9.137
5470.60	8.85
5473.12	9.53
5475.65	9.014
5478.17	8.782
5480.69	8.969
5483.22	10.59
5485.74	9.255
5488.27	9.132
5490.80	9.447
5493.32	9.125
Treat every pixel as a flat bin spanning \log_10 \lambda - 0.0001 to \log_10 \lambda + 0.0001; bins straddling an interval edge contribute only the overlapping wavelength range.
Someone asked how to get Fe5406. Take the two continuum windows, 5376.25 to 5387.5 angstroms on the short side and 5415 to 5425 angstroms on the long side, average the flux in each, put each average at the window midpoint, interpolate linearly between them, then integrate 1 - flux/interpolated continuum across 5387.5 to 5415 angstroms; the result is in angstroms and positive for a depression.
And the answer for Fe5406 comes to 2.6 angstroms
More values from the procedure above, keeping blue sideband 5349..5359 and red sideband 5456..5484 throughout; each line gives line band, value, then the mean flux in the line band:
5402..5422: 0.5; 9.17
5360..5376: -0.6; 9.78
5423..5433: 0.4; 9.05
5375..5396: -0.3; 9.56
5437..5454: -0.1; 9.39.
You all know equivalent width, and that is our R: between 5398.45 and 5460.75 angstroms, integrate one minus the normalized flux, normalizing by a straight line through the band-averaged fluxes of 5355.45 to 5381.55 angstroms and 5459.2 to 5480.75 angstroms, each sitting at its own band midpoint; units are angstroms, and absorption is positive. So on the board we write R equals 1.6 angstroms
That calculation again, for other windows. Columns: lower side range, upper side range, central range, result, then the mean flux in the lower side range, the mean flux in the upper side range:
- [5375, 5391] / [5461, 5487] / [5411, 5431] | -0.18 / 9.67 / 9.32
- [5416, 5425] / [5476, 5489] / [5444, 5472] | 0.79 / 9.8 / 9.33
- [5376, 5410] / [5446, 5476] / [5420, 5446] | -0.23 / 9.11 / 9.23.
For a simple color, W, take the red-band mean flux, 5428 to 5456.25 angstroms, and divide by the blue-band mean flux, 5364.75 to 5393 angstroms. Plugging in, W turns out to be 0.95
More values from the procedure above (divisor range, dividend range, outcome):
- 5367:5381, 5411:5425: 1.02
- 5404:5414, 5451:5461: 1.07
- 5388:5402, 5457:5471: 1.04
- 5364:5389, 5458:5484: 0.97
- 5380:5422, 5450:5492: 1.00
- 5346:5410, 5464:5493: 0.99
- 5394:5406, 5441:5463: 1.05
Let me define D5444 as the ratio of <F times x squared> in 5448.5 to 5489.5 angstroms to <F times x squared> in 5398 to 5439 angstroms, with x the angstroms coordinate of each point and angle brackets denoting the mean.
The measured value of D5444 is 1.0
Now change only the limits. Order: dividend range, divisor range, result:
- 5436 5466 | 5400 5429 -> 1.03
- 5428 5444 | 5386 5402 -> 1.01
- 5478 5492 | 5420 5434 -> 1.05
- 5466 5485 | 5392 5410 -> 1.10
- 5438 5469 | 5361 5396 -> 1.00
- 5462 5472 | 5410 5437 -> 1.01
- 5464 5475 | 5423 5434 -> 1.04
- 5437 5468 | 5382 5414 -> 1.06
